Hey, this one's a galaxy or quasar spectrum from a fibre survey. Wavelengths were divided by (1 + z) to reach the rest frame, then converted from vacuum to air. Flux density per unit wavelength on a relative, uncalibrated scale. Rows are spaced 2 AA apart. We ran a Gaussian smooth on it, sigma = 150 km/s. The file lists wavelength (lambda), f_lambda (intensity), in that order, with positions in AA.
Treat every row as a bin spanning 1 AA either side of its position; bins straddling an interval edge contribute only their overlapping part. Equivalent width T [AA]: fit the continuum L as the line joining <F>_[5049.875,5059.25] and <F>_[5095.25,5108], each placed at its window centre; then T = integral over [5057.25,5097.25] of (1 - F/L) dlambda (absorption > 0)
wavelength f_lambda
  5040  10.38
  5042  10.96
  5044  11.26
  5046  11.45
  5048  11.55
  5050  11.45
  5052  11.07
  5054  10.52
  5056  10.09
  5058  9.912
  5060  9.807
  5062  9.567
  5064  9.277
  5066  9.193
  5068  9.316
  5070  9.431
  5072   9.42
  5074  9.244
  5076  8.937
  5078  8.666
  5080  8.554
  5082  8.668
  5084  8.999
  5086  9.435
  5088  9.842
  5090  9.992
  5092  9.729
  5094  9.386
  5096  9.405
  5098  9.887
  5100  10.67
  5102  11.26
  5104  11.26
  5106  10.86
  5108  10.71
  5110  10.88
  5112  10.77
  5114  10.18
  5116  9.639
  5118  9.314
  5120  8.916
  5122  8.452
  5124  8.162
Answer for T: 4.6 AA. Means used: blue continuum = 10.5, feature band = 9.34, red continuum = 10.6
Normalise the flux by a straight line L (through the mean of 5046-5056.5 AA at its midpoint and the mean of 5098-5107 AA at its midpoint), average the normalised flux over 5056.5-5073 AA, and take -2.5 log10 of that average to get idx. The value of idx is 0.157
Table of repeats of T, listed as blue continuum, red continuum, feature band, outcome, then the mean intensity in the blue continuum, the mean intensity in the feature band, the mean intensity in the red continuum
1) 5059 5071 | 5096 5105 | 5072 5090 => 1.5 AA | 9.43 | 9.12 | 10.6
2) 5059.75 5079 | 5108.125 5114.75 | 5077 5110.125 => 0.7 AA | 9.27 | 9.87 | 10.6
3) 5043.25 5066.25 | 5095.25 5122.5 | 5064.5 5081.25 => 2.1 AA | 10.5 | 9.09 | 10.2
